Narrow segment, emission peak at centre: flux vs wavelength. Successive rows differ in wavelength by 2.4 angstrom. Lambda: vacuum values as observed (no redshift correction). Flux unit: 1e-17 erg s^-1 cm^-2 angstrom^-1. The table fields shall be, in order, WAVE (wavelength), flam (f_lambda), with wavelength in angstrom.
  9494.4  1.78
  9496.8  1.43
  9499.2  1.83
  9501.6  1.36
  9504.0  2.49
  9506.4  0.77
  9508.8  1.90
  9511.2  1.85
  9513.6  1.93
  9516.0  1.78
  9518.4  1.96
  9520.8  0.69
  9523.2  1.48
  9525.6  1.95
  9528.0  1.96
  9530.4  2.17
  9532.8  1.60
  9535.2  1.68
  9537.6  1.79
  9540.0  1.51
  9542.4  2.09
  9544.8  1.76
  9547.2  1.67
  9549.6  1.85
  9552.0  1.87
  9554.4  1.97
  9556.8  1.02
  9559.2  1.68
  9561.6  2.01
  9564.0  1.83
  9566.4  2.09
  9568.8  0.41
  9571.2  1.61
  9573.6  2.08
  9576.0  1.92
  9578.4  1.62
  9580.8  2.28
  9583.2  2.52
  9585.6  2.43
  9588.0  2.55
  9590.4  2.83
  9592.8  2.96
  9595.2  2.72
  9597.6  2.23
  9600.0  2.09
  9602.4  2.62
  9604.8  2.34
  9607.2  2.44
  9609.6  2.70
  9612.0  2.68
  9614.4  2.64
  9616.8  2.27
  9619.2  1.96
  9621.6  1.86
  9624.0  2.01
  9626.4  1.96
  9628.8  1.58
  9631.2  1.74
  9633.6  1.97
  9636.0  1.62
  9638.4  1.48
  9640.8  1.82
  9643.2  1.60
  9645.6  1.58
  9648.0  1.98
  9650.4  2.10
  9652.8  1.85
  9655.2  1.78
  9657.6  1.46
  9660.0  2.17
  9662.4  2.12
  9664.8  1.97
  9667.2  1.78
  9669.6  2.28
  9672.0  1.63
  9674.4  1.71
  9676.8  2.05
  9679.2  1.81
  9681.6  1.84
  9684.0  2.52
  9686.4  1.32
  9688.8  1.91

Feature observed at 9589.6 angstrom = [S II] 6716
